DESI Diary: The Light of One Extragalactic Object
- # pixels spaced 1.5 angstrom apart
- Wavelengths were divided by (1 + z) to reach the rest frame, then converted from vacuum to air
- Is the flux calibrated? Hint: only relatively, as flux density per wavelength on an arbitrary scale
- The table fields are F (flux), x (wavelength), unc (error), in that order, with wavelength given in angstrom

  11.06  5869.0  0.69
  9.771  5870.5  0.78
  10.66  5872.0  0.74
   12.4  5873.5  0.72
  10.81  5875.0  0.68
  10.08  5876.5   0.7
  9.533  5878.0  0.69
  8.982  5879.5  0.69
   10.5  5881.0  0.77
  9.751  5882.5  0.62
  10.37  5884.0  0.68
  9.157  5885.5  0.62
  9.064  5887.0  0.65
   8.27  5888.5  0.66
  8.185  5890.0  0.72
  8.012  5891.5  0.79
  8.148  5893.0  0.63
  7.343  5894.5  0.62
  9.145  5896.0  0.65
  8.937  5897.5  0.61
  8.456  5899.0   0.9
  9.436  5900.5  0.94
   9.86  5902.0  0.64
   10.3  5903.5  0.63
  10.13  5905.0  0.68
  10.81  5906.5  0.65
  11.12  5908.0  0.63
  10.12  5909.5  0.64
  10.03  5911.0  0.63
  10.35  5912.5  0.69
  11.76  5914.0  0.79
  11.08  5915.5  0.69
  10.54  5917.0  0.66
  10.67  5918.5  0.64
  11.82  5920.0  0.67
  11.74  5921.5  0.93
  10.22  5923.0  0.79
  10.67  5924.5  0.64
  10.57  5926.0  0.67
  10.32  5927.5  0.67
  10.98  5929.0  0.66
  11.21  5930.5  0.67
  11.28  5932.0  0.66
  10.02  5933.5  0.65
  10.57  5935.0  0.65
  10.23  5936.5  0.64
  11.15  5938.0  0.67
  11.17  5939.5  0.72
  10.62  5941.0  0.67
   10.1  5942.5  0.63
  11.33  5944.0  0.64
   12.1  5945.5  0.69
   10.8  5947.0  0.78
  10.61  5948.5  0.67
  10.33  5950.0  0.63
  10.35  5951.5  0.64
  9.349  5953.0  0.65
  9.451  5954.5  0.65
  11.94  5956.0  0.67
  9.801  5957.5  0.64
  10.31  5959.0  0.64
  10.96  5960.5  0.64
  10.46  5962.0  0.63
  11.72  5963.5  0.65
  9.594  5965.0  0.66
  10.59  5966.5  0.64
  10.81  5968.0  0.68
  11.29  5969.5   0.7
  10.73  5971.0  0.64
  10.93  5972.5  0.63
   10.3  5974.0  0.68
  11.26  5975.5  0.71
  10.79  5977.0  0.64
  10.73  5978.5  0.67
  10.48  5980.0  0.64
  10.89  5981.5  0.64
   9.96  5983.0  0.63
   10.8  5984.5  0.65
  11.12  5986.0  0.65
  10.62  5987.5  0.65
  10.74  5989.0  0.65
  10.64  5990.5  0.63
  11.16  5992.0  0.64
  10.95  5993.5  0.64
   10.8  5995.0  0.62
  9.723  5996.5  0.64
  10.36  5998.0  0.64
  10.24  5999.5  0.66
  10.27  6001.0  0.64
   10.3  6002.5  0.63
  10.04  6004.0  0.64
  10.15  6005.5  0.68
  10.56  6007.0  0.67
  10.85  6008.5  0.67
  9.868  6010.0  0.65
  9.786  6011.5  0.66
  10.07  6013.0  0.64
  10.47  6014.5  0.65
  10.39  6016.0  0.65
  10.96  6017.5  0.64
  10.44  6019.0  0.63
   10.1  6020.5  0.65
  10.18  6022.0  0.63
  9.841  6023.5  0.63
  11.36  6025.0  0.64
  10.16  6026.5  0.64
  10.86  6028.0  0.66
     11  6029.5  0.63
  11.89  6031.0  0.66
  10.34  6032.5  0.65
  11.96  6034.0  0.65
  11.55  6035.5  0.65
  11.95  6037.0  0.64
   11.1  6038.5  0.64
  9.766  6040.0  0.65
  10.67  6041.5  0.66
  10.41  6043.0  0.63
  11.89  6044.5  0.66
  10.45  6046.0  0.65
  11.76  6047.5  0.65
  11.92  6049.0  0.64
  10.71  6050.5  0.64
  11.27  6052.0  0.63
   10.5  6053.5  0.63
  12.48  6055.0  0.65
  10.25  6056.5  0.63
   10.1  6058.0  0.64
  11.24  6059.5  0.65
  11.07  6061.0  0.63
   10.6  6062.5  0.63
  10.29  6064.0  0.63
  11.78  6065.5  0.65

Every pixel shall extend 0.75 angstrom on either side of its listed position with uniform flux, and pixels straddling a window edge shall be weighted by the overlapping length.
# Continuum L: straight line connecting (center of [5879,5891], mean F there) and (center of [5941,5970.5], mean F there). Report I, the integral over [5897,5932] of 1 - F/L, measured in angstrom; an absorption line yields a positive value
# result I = -2.4 angstrom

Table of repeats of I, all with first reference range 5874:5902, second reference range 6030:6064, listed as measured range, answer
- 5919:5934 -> -2.0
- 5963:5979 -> -1.0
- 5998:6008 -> 0.2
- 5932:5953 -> -1.9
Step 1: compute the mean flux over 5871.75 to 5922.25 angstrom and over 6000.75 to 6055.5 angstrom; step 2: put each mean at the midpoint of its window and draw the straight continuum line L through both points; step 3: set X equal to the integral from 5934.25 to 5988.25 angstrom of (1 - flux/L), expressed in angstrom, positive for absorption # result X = -1.8 angstrom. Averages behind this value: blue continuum 9.92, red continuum 10.8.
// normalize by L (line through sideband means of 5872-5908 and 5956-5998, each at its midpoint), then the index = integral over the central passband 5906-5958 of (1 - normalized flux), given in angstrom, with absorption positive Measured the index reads -3.32 angstrom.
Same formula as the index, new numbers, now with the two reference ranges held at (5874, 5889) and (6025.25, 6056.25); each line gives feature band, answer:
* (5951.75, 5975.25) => -0.3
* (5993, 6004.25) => 0.4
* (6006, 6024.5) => 1.0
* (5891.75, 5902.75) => 1.3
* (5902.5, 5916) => -0.9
